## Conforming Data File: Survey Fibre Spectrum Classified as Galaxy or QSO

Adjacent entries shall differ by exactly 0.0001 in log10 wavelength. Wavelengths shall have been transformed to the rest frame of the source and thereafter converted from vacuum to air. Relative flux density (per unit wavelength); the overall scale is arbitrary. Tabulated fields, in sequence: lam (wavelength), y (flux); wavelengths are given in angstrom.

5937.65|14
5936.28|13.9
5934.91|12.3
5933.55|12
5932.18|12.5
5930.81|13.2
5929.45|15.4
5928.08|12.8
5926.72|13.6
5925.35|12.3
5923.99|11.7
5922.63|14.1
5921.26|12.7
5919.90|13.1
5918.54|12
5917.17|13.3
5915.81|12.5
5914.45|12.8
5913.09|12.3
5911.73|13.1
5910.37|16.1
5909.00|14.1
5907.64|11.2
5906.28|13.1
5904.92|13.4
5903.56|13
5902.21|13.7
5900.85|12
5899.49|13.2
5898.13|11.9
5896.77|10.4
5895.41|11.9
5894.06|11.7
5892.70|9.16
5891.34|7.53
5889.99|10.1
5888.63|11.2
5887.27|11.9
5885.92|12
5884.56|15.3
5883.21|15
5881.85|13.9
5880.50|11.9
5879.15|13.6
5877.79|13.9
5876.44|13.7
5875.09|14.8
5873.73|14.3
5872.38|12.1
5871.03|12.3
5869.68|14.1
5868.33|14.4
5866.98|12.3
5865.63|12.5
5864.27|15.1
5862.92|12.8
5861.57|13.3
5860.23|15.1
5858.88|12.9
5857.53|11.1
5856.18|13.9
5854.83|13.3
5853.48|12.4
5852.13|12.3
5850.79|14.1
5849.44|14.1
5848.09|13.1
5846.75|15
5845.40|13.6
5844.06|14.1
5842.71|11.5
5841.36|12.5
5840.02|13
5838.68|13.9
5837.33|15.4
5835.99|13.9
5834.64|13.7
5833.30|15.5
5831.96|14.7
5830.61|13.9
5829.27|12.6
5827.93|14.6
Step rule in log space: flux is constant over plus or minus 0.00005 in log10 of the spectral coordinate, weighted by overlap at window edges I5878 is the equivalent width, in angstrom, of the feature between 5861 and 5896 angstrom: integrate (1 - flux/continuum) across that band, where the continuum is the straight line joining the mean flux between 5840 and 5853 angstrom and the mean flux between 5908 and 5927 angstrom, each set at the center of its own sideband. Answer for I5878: 1.3 angstrom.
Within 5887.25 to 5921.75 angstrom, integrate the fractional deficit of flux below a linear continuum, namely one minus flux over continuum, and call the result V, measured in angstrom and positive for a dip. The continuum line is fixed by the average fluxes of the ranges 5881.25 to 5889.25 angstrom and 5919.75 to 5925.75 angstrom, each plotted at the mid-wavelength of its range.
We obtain 2.1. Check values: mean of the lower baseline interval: 13.2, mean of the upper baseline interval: 12.8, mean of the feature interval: 12.2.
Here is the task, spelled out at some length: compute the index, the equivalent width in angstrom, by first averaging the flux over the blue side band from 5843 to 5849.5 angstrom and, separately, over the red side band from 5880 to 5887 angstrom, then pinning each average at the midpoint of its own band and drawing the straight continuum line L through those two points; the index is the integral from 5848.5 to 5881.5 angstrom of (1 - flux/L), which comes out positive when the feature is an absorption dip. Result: 0.84 angstrom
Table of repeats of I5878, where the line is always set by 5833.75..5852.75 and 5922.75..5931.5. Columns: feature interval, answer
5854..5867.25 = 0.3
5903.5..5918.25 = 0.2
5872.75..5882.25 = -0.1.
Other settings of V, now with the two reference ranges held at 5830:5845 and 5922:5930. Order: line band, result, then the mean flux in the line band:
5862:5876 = 0.2 angstrom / 13.5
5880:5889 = 0.3 angstrom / 13.1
